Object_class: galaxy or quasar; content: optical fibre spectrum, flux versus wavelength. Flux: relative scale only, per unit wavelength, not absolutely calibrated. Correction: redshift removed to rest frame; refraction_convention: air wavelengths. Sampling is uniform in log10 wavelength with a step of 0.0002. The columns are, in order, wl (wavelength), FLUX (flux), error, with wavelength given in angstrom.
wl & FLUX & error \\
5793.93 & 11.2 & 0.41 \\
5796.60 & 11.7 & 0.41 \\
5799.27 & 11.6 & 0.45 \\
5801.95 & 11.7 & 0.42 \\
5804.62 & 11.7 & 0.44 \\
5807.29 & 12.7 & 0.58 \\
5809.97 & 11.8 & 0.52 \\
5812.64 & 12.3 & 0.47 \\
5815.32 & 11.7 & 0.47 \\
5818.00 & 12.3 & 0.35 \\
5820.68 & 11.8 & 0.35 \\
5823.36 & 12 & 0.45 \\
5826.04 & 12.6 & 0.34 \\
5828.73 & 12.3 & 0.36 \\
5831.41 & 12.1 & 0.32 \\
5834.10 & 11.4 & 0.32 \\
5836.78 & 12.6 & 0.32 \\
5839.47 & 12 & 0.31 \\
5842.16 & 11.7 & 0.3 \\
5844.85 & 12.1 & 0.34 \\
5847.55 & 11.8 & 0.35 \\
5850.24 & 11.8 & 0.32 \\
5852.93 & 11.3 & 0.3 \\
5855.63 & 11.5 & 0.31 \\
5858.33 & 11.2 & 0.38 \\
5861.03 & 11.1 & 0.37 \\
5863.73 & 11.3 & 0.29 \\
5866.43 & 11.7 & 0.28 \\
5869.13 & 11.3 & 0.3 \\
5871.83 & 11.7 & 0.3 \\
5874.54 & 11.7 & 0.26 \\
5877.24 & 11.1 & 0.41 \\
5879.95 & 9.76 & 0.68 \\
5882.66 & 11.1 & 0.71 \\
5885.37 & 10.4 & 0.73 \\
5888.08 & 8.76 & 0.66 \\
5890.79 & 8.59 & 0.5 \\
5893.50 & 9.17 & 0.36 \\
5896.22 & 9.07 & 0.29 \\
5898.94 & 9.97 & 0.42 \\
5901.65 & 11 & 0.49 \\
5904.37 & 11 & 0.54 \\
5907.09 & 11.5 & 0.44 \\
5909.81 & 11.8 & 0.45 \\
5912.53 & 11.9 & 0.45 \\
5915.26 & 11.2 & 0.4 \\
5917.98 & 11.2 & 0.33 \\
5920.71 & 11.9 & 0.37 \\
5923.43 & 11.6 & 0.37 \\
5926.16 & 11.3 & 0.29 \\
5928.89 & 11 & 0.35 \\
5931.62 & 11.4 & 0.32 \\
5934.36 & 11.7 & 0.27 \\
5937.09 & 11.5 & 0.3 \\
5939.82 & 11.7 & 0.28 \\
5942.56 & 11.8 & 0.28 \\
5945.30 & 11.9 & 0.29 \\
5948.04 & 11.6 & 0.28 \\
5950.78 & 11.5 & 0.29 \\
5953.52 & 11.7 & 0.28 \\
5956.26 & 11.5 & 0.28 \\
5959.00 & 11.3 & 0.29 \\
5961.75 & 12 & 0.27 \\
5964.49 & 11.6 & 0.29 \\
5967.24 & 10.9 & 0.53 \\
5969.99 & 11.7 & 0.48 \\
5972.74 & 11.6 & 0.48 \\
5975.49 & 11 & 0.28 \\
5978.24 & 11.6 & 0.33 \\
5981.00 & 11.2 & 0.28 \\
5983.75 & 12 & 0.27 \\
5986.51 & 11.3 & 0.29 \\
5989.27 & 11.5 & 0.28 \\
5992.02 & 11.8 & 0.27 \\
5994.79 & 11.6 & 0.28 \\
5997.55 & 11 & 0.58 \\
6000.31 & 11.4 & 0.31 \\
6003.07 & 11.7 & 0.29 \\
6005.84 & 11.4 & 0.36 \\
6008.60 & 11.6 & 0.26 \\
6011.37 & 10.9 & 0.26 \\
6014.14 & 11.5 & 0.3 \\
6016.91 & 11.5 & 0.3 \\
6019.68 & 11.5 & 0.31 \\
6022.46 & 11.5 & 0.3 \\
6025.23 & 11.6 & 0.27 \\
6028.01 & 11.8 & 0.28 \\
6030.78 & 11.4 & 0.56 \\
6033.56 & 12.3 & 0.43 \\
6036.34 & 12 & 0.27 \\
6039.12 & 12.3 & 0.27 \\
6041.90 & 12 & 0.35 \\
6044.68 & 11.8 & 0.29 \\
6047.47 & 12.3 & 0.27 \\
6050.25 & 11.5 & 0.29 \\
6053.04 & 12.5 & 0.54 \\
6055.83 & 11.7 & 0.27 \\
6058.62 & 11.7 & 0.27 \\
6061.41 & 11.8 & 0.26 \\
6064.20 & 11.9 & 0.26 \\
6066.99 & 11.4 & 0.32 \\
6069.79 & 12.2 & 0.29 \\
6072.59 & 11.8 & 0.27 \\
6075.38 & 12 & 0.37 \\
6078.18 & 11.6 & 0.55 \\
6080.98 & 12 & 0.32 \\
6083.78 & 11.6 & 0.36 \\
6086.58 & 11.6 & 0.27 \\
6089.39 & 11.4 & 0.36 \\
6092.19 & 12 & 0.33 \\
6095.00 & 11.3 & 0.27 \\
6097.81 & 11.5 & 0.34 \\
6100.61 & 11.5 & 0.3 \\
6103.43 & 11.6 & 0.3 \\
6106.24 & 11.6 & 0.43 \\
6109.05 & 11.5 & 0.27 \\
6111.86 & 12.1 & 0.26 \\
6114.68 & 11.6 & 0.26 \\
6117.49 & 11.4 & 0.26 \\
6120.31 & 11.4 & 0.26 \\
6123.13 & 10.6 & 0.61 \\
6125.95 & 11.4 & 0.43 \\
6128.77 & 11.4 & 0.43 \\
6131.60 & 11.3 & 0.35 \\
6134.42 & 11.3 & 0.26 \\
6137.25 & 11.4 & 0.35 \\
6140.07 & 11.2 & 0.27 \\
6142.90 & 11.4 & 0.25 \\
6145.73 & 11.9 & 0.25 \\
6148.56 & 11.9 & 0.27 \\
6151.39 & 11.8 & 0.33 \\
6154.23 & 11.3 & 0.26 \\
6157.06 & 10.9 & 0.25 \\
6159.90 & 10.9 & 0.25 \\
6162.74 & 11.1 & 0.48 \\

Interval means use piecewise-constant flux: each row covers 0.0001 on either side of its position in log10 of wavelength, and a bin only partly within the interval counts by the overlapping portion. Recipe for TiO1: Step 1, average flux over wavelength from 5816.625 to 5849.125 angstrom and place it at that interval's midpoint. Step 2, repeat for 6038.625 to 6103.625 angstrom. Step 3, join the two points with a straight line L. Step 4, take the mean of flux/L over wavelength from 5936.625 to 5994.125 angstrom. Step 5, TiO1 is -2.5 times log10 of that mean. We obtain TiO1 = 0.03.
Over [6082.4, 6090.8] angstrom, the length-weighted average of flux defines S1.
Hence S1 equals 11.5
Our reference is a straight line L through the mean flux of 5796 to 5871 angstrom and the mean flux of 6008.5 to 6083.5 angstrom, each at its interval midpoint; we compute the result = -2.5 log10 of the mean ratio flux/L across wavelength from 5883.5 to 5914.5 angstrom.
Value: 0.15 mag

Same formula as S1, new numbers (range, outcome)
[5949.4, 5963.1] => 11.6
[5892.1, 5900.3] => 9.4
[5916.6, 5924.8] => 11.6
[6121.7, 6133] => 11.2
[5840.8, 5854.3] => 11.7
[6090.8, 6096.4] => 11.6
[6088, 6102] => 11.5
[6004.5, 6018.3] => 11.4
